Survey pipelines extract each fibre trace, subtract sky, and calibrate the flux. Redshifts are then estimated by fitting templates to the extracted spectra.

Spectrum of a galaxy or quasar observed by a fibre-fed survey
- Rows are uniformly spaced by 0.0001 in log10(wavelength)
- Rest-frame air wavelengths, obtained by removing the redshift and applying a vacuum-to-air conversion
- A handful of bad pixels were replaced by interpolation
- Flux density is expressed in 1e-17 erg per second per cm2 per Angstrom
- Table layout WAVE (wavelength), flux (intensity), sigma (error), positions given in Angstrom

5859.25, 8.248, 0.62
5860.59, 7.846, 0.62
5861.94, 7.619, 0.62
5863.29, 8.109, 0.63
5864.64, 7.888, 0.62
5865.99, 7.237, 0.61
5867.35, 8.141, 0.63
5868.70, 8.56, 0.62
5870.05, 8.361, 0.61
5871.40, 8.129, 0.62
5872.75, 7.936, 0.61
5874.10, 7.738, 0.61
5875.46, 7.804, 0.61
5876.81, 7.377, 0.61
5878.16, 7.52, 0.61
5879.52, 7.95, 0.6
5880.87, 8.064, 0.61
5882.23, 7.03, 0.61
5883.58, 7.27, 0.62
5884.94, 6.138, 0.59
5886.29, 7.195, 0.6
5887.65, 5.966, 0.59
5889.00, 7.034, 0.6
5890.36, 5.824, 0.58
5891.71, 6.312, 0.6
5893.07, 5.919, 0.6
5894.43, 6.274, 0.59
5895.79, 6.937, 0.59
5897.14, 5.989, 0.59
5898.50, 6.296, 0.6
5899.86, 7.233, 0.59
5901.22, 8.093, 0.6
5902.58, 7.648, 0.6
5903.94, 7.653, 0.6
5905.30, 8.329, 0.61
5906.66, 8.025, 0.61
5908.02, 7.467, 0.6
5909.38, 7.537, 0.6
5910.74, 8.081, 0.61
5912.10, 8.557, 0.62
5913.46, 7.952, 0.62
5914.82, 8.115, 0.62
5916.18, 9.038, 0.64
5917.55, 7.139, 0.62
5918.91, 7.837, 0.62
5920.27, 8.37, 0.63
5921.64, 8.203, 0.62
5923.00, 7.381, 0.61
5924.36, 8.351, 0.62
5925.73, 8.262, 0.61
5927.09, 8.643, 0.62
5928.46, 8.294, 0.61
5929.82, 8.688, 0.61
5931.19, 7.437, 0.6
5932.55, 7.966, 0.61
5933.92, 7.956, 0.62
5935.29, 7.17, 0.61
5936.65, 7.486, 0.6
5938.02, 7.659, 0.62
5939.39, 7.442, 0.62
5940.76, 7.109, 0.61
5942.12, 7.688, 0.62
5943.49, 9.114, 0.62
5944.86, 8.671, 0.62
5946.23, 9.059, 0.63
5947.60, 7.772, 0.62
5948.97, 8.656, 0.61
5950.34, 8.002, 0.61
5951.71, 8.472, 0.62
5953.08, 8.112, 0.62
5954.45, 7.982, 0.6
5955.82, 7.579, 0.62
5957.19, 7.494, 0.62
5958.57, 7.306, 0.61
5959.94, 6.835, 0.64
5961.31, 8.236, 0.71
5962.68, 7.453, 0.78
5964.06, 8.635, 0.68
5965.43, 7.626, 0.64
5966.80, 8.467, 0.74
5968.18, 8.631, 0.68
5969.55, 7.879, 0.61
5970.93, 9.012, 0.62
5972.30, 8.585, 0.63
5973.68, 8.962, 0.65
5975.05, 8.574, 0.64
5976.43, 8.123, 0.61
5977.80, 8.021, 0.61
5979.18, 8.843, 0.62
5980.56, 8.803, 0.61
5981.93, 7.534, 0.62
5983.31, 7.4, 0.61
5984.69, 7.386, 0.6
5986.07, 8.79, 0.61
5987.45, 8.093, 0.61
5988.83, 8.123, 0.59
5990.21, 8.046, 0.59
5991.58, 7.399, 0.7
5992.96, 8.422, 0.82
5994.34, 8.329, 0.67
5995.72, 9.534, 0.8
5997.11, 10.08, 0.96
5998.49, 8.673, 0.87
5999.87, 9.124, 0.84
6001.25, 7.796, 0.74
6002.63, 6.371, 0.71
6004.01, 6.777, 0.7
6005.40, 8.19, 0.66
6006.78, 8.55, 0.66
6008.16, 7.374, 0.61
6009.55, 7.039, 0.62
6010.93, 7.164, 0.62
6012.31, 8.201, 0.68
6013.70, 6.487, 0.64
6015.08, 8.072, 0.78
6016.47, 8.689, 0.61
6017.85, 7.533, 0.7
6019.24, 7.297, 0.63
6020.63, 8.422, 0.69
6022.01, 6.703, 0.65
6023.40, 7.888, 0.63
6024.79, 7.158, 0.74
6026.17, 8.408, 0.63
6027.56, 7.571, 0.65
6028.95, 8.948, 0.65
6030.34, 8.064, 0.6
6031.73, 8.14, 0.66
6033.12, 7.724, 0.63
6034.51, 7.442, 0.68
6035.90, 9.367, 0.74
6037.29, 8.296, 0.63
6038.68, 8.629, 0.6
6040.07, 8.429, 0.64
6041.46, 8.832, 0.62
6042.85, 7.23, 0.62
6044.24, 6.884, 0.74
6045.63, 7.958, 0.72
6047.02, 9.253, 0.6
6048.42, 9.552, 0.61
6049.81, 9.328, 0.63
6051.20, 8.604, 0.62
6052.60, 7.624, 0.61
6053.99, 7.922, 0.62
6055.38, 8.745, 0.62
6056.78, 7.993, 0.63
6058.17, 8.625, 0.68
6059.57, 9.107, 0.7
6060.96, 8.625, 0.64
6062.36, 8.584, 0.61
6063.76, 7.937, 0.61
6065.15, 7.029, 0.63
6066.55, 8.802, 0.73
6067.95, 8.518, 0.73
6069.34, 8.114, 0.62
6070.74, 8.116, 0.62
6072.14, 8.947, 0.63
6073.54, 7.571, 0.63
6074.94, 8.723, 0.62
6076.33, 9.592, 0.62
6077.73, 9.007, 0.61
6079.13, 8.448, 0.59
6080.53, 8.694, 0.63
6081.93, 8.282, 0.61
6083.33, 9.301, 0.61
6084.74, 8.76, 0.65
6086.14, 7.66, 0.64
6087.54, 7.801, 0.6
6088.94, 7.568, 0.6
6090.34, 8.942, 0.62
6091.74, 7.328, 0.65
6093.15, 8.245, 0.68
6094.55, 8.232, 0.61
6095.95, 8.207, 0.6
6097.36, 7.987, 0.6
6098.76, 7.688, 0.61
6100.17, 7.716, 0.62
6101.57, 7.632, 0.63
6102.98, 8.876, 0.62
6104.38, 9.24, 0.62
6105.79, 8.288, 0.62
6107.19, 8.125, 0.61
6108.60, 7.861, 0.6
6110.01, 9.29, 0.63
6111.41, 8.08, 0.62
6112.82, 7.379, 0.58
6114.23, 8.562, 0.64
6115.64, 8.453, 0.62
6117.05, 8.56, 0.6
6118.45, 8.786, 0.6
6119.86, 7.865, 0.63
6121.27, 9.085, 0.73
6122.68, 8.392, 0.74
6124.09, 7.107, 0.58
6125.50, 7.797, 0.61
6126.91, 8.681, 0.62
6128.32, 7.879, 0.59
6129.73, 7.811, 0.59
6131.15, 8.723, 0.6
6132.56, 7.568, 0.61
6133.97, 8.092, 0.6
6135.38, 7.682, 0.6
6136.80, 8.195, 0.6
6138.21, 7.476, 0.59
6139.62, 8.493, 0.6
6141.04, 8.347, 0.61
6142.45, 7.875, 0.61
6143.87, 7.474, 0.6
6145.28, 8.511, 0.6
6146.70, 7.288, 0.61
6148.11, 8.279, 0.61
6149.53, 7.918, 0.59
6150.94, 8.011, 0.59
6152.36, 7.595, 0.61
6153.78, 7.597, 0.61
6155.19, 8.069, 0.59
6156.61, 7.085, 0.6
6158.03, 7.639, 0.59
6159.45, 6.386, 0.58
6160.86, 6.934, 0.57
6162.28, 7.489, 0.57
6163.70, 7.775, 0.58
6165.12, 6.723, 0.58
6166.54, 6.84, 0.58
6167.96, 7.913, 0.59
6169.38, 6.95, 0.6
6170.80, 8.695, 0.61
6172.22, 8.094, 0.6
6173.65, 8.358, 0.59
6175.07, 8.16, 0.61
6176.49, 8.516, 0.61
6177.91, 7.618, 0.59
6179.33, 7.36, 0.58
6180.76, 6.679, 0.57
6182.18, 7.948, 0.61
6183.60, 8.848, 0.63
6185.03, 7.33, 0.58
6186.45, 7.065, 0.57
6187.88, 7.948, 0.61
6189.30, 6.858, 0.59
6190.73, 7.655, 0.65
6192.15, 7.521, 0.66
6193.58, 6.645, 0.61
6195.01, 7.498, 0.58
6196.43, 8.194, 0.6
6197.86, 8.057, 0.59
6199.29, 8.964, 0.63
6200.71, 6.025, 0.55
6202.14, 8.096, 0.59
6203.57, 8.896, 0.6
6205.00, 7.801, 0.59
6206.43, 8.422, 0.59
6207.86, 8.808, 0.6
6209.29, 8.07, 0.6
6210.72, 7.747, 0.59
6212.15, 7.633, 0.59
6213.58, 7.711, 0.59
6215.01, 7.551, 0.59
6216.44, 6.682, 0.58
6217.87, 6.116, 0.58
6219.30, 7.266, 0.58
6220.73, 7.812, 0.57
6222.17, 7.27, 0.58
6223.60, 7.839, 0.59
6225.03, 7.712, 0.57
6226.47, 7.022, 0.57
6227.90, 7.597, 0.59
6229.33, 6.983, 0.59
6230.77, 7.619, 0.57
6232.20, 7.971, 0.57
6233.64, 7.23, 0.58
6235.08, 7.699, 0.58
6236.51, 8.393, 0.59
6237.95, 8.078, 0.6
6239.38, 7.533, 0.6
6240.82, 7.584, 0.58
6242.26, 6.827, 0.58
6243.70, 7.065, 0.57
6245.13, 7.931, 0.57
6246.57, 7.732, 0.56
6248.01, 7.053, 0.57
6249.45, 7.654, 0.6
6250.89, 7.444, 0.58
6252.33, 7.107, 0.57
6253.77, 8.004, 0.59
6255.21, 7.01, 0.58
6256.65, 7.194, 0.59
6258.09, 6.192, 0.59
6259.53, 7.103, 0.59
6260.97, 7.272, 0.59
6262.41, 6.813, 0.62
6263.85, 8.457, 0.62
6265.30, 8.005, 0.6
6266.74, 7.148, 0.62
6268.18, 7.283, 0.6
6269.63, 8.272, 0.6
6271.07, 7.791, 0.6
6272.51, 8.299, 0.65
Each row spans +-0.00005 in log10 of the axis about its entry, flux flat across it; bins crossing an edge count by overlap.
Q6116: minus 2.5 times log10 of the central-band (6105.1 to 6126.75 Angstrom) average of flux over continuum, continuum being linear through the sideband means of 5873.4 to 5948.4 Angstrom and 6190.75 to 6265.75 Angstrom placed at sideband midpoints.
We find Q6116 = -0.09 mag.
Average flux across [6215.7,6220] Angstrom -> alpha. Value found 6.7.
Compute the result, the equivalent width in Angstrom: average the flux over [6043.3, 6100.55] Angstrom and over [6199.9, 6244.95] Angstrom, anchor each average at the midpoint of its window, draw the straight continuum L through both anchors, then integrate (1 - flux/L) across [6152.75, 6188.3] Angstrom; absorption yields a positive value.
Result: 1.1 Angstrom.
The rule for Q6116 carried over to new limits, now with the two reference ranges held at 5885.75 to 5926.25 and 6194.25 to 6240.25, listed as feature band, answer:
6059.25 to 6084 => -0.13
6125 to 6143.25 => -0.06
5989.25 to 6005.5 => -0.10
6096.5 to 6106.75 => -0.08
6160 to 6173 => 0.02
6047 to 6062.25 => -0.15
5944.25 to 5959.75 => -0.08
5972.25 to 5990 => -0.10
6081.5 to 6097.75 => -0.08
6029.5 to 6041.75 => -0.11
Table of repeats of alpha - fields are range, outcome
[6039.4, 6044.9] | 7.85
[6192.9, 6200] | 7.88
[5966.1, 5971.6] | 8.49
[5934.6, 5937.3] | 7.34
